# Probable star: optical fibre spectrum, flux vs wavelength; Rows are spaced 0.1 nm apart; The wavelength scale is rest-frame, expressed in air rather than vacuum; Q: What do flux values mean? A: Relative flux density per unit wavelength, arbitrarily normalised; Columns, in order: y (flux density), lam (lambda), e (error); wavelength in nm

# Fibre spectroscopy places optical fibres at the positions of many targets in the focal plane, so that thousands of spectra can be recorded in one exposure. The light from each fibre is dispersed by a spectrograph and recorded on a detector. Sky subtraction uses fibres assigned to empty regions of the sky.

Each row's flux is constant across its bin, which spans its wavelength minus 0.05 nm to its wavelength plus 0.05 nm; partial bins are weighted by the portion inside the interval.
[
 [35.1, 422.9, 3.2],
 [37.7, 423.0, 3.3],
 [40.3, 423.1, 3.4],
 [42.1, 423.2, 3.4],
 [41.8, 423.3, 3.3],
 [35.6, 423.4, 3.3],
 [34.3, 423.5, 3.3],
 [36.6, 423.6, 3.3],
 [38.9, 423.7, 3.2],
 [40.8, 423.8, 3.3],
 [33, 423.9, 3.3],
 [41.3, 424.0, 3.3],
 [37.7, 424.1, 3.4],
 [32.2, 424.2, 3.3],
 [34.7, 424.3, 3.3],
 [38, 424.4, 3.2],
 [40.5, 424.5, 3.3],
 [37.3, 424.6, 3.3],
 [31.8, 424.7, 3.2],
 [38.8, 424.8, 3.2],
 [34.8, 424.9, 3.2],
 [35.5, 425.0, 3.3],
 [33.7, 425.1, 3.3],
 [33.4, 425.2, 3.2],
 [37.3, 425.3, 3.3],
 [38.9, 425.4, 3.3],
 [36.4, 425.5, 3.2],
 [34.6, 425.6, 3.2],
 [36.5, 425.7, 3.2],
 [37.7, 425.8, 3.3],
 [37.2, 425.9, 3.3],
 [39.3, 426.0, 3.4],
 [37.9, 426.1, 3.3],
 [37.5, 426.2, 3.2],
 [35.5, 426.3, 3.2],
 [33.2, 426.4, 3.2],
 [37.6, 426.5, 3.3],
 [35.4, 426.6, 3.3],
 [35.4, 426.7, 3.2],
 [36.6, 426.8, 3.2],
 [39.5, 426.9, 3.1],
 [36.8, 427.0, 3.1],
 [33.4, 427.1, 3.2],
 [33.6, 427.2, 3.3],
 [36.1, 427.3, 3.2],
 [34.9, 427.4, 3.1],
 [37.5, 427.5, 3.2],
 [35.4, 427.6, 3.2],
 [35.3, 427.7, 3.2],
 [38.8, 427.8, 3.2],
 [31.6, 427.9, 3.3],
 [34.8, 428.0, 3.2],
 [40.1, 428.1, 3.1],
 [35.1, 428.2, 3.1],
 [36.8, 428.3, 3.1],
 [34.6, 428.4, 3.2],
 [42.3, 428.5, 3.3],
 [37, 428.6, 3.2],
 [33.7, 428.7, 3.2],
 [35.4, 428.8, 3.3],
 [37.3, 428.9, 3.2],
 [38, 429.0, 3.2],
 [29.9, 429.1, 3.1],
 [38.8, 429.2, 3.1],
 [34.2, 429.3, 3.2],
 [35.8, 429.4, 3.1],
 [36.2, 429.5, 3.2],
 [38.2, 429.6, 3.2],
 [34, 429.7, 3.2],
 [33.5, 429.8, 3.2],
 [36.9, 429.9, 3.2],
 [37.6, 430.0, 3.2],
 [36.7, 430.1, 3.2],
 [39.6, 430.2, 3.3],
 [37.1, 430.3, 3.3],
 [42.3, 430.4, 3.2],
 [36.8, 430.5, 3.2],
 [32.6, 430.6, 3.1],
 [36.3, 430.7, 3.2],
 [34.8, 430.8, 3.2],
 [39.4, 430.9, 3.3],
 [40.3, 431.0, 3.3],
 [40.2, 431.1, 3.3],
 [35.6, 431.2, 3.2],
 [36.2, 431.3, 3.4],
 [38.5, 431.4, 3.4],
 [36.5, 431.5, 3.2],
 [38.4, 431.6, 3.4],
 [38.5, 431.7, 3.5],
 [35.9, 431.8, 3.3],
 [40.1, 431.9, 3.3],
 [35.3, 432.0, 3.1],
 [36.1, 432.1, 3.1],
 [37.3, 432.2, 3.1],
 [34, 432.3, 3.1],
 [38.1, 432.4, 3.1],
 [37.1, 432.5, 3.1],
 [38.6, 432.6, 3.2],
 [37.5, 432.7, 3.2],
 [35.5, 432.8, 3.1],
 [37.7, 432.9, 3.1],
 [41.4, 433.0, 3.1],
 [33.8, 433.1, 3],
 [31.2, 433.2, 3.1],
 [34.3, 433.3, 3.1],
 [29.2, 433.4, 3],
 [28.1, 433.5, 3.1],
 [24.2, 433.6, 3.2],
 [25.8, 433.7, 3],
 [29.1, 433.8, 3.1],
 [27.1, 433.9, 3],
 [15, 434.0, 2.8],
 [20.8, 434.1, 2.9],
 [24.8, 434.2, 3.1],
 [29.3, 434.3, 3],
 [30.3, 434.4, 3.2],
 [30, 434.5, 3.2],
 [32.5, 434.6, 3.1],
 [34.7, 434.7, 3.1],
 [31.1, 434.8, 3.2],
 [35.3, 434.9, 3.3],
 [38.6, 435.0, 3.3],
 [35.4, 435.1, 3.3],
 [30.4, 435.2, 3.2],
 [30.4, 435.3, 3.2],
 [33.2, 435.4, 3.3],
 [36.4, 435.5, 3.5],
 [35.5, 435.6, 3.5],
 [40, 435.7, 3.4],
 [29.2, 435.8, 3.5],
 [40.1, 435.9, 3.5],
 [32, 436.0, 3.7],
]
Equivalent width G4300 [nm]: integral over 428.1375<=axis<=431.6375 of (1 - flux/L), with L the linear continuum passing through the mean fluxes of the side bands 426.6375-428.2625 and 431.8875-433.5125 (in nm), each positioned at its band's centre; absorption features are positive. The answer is -0.09 nm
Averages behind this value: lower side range 35.9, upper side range 35.7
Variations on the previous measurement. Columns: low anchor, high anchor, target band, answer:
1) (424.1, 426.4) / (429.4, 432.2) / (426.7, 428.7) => 0.024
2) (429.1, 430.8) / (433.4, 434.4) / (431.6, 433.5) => -0.449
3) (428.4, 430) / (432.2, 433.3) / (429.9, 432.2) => -0.077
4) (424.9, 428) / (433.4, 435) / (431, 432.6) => -0.348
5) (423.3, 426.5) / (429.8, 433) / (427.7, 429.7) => 0.047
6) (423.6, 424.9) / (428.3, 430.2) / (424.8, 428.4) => 0.048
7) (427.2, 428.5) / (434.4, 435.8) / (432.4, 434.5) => 0.223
